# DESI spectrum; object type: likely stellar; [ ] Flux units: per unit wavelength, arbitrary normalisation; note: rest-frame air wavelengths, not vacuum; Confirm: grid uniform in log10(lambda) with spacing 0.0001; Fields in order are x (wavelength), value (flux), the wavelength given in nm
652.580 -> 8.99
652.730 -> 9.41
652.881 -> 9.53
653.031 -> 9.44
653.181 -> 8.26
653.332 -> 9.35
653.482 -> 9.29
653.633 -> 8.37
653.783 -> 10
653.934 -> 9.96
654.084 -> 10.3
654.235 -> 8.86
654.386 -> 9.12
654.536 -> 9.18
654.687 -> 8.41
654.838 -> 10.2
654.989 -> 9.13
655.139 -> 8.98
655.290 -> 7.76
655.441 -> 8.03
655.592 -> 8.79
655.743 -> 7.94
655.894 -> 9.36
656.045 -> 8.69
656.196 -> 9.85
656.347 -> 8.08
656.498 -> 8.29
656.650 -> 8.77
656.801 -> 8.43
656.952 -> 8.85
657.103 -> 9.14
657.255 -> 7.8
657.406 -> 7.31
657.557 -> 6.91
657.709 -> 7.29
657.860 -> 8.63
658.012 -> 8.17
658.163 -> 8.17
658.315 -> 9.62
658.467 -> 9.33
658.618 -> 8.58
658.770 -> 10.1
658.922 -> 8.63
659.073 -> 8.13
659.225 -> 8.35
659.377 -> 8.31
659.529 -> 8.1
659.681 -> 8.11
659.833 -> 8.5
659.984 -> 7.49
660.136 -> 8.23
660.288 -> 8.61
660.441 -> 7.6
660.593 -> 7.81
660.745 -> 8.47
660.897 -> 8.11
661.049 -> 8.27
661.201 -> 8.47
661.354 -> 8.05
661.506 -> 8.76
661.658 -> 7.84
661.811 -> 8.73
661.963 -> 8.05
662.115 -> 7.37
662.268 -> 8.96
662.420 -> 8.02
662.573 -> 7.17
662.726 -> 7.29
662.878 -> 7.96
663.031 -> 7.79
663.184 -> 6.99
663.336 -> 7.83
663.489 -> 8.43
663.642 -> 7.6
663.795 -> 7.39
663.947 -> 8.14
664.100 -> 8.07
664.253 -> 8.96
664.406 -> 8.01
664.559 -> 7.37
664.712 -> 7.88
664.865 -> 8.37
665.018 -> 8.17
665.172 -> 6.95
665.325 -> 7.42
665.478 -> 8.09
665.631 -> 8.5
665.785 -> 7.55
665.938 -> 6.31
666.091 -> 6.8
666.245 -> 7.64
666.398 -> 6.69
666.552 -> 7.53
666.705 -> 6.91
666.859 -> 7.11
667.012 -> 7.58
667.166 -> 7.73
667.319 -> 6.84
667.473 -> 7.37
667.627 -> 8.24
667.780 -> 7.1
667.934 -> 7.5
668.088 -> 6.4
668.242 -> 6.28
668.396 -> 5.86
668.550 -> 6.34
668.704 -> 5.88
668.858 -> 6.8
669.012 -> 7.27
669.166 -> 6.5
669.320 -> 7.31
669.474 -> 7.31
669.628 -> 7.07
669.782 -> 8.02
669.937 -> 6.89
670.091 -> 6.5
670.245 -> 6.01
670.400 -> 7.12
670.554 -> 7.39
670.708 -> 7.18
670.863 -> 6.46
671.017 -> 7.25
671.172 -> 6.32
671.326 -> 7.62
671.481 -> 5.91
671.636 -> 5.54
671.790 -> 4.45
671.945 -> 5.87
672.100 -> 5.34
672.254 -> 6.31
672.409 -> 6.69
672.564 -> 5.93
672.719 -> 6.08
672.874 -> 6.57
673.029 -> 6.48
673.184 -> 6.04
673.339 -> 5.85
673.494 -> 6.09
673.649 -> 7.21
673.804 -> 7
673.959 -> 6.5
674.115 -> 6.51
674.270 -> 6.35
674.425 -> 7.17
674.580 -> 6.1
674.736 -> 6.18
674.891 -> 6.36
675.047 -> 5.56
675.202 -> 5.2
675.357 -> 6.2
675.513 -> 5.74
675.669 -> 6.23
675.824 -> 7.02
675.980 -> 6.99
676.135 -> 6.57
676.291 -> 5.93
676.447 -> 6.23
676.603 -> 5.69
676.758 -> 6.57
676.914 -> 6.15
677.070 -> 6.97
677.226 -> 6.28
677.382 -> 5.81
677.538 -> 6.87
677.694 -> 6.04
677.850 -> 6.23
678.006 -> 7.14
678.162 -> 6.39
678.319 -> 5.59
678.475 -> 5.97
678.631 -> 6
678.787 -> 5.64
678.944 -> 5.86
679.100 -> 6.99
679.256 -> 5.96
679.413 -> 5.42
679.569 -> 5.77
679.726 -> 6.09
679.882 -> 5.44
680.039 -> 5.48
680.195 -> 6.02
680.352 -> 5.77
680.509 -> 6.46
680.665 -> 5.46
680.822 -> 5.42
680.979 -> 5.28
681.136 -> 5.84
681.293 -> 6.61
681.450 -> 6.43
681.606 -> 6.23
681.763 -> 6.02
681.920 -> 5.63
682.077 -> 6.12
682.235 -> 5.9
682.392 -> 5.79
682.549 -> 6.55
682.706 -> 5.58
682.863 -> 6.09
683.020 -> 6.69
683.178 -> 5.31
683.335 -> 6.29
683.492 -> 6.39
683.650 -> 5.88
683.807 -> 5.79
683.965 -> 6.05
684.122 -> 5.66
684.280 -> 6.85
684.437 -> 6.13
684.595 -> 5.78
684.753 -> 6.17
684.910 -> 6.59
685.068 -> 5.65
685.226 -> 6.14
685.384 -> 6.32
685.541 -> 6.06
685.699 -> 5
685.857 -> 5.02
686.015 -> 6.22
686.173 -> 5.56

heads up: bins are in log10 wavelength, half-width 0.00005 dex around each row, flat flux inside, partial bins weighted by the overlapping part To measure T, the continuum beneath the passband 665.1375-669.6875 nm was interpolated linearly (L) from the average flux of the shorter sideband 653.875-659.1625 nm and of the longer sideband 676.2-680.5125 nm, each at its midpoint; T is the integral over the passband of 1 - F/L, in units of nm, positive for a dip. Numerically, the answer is 0.19 nm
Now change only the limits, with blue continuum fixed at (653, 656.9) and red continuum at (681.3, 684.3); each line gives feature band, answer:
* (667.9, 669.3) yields 0.18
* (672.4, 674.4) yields 0.18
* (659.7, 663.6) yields 0.11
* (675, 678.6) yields 0.24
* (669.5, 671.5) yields 0.11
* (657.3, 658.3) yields 0.09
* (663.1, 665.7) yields 0.03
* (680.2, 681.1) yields 0.08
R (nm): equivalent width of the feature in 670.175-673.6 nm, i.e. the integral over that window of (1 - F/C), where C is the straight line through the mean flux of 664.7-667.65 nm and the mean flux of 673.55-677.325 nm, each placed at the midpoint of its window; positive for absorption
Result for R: 0.24 nm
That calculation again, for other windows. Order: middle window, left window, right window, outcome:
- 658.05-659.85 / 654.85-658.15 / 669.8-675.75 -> -0.121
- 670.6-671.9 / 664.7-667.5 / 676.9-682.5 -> 0.104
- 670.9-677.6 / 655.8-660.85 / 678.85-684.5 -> 0.469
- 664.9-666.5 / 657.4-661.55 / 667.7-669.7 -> -0.041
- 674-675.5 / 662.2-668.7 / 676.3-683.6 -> 0.091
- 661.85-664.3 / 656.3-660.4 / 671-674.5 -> -0.063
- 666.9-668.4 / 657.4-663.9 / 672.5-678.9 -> 0.026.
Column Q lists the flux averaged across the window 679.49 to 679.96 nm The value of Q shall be 5.77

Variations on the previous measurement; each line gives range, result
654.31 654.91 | 9.22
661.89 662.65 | 7.91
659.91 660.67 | 7.94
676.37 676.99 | 6.16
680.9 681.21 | 5.55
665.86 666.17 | 6.57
